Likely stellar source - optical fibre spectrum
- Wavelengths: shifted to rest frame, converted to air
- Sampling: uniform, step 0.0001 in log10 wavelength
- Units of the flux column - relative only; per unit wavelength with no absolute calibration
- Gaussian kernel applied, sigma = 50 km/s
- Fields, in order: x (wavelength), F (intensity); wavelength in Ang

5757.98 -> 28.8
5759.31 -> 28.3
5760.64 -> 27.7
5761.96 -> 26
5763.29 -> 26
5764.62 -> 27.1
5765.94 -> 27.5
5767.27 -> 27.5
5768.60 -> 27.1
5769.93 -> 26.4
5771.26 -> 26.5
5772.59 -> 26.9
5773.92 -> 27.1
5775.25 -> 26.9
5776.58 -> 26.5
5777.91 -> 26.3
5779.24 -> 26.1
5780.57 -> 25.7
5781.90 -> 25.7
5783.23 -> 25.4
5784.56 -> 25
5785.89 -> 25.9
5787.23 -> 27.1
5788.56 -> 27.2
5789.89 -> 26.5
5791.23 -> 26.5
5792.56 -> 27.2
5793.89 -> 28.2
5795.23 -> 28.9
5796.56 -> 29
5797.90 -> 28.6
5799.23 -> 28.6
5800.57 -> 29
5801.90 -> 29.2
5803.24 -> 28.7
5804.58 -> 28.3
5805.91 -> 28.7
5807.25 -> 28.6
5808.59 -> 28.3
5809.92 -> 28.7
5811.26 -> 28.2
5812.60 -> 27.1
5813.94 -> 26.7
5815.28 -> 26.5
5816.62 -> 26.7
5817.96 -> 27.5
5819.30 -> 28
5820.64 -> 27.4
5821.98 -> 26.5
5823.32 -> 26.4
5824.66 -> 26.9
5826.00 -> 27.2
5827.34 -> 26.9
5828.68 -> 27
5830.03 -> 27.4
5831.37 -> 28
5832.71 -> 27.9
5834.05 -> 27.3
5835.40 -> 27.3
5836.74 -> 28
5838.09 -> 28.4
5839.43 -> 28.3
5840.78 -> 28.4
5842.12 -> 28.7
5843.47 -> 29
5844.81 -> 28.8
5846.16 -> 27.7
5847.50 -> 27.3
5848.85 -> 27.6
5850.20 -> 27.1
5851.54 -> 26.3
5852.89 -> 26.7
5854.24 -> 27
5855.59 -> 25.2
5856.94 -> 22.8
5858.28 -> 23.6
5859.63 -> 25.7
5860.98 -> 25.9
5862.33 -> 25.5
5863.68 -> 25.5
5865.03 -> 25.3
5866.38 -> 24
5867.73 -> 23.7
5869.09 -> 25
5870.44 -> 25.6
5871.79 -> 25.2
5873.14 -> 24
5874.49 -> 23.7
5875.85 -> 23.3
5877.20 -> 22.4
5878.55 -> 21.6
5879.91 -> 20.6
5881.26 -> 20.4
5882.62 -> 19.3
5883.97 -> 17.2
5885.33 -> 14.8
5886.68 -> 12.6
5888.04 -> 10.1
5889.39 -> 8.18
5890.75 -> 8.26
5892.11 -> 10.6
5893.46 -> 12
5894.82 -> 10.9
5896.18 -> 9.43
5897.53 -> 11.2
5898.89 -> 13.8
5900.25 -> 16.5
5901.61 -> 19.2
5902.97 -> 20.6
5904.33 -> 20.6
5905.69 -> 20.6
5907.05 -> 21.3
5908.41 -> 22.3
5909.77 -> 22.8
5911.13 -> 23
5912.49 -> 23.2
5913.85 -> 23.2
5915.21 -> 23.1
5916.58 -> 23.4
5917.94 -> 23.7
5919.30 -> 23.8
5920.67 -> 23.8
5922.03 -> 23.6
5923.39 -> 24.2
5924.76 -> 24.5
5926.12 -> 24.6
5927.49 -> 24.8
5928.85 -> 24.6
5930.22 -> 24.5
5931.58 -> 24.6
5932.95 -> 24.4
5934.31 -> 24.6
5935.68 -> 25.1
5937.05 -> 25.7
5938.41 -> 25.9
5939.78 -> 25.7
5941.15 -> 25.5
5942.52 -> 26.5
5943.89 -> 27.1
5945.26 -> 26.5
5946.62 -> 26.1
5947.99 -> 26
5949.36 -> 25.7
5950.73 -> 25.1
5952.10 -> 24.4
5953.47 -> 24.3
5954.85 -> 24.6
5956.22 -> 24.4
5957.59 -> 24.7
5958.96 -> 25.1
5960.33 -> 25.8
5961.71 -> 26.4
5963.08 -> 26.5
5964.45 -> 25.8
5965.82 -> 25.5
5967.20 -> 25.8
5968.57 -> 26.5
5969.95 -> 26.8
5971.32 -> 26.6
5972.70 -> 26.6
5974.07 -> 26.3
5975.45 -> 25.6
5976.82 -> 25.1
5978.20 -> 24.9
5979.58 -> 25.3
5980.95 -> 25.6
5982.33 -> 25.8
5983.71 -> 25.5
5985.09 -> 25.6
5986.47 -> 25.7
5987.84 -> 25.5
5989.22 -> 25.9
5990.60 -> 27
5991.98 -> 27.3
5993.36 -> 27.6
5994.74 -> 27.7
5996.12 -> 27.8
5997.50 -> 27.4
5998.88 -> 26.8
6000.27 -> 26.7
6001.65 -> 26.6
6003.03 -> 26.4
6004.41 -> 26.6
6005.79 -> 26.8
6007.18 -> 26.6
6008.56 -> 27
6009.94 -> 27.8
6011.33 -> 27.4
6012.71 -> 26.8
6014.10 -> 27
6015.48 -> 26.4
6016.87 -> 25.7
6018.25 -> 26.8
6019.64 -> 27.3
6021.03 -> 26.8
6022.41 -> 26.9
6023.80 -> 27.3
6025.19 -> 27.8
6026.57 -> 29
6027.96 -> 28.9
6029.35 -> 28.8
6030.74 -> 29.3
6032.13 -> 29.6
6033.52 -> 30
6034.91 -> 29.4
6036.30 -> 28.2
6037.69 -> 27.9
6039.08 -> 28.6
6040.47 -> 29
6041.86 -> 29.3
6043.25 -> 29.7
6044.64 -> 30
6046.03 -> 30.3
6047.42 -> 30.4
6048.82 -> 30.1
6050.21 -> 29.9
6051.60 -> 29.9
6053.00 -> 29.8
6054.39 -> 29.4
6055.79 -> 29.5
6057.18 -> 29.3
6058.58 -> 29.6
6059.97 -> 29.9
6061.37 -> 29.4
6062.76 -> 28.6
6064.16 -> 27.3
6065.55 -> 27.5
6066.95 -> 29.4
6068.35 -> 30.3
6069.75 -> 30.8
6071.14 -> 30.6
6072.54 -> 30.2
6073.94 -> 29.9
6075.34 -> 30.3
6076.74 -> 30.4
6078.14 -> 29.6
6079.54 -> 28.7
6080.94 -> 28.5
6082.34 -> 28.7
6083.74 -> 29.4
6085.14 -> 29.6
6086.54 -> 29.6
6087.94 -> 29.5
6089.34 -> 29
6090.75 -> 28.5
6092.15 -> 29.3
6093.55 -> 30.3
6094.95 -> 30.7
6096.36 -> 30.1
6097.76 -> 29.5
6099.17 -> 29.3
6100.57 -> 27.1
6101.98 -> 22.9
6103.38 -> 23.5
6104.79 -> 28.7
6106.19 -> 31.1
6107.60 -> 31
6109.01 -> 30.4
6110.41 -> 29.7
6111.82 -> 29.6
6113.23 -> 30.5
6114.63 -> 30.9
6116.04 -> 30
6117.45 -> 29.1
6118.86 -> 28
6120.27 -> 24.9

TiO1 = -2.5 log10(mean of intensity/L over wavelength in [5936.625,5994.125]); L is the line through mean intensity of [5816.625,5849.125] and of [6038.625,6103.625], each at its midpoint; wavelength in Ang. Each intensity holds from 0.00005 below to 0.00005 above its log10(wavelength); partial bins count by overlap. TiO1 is 0.11 mag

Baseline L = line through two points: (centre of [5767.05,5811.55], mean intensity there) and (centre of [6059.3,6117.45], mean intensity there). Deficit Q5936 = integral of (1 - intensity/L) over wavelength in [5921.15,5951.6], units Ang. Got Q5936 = 3.3 Ang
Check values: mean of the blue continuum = 27.4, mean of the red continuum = 29.3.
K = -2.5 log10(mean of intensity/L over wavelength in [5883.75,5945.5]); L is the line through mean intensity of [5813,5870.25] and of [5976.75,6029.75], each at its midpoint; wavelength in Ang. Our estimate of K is 0.29 mag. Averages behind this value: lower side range 26.7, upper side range 26.8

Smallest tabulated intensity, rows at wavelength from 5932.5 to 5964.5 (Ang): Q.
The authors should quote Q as 24.3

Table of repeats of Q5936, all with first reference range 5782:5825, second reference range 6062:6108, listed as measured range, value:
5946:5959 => 1.5 Ang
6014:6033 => 0.7 Ang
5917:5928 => 1.6 Ang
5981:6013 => 2.1 Ang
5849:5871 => 2.0 Ang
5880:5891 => 5.3 Ang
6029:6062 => -0.7 Ang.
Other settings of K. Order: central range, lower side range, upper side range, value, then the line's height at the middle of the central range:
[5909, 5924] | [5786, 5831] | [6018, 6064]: 0.20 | 28.3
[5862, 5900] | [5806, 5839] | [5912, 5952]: 0.39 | 26.1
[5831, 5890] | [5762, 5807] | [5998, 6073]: 0.15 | 27.6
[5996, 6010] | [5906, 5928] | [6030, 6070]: 0.01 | 27.3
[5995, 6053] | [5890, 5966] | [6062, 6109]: -0.06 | 26.5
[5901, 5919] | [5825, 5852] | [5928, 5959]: 0.18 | 26.1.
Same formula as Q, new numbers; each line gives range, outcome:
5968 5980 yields 24.9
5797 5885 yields 17.2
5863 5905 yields 8.18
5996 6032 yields 25.7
